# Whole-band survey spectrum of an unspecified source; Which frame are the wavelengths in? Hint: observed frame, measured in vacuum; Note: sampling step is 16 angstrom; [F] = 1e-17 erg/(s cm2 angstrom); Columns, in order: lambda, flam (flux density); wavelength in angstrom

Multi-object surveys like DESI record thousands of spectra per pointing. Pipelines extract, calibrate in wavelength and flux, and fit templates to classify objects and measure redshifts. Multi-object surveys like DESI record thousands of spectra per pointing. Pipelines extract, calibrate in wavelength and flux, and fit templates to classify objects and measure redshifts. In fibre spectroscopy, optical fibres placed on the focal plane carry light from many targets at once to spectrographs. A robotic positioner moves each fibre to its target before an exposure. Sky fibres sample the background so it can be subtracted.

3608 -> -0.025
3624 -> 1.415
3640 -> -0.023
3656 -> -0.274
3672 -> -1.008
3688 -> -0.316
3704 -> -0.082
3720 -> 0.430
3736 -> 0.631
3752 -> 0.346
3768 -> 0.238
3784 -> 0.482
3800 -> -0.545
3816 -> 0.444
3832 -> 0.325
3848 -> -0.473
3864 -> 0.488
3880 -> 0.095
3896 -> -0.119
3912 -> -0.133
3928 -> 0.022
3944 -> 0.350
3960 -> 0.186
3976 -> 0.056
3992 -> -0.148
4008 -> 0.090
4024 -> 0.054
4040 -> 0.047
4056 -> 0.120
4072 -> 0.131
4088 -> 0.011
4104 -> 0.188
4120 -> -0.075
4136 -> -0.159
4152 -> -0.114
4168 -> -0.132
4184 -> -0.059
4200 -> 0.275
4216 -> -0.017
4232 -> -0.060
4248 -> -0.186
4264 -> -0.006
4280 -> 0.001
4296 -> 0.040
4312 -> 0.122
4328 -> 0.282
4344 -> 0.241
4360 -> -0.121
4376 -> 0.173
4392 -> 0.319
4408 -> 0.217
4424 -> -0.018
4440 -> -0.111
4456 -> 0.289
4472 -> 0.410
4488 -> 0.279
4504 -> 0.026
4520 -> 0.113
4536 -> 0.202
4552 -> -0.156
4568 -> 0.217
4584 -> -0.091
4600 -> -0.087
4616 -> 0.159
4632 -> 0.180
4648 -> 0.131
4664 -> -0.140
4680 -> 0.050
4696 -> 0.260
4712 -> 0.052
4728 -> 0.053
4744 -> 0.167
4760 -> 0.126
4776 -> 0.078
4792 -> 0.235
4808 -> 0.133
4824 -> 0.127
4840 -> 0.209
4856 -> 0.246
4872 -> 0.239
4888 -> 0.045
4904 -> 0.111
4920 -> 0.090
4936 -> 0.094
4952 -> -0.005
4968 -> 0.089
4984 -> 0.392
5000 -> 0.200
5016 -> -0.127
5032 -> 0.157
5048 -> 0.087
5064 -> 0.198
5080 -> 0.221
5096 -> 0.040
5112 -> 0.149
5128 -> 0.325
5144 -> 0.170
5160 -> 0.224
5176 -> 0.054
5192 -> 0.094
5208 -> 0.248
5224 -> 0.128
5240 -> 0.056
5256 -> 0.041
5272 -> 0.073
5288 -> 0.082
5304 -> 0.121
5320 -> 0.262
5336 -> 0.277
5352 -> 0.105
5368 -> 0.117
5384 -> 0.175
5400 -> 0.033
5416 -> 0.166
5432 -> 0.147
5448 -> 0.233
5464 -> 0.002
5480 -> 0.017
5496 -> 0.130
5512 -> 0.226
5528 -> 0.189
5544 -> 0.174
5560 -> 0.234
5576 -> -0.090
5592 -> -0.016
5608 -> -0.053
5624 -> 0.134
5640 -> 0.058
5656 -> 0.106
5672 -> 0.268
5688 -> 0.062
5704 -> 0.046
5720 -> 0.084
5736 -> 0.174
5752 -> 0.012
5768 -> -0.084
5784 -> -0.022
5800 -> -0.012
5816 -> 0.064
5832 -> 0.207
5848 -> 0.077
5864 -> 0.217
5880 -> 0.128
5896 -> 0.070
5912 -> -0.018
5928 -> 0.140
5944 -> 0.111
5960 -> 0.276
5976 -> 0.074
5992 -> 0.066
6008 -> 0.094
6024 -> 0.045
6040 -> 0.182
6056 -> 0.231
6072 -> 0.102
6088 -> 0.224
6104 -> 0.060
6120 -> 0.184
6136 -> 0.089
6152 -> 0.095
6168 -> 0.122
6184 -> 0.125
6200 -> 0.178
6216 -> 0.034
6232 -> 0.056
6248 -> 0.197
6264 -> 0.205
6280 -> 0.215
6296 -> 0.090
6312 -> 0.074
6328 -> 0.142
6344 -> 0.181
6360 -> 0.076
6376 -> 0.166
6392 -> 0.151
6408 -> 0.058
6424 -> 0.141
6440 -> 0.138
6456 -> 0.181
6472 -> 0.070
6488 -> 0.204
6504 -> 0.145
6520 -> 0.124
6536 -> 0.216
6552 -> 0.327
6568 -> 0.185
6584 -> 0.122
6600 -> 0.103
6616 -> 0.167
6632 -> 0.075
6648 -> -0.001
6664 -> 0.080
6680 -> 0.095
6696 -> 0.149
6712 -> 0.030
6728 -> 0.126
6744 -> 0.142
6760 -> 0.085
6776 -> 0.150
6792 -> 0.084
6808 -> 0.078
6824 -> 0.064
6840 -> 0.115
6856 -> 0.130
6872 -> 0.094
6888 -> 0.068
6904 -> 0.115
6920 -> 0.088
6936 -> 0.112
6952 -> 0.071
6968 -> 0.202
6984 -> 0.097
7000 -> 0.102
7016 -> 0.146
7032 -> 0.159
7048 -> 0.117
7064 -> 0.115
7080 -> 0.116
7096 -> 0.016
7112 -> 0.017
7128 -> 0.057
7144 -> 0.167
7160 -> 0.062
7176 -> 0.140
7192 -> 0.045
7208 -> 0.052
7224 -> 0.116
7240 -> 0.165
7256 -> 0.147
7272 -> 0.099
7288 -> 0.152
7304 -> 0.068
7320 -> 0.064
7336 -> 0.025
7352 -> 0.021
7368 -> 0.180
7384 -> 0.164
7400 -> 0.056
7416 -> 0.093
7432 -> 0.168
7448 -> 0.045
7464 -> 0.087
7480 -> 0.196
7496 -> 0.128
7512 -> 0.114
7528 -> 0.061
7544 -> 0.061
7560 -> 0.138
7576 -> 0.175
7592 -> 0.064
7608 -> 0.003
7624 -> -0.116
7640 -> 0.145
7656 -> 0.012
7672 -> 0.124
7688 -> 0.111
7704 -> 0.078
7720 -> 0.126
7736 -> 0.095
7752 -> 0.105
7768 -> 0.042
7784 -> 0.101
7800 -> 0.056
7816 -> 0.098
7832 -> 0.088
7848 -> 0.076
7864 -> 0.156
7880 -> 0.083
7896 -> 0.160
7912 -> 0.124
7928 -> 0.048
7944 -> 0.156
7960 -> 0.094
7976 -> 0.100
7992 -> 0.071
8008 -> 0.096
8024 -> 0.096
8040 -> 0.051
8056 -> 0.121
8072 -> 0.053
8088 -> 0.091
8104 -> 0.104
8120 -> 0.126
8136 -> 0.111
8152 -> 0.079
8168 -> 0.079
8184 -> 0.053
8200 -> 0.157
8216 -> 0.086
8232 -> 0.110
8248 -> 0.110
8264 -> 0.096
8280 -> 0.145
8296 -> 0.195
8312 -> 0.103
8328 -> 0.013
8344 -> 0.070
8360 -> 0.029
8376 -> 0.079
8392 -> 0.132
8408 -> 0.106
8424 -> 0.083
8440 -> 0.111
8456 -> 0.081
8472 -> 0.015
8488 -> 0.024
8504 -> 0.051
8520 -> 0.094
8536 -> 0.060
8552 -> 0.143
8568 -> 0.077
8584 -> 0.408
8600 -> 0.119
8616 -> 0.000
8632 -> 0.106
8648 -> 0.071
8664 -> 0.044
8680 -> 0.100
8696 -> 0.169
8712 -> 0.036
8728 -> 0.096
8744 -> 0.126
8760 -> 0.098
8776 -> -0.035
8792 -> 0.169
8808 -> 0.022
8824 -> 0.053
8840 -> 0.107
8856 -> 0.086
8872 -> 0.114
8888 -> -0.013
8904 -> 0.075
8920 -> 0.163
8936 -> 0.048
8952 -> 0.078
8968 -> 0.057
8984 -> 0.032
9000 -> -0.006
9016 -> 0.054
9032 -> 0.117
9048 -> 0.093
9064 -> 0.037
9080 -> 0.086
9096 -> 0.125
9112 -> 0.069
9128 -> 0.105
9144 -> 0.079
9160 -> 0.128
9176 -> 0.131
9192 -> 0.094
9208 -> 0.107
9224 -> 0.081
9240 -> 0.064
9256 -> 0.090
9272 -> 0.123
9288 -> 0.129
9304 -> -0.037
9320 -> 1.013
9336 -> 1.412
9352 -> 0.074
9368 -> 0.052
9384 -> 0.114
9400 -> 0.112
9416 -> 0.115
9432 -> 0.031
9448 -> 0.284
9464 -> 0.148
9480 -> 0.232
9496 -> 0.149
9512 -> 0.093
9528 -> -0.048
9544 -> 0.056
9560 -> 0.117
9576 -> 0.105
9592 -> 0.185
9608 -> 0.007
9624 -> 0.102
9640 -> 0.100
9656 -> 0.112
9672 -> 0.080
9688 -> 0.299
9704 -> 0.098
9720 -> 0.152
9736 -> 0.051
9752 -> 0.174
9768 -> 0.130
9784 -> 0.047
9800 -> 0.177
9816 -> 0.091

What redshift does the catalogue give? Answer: 0.31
